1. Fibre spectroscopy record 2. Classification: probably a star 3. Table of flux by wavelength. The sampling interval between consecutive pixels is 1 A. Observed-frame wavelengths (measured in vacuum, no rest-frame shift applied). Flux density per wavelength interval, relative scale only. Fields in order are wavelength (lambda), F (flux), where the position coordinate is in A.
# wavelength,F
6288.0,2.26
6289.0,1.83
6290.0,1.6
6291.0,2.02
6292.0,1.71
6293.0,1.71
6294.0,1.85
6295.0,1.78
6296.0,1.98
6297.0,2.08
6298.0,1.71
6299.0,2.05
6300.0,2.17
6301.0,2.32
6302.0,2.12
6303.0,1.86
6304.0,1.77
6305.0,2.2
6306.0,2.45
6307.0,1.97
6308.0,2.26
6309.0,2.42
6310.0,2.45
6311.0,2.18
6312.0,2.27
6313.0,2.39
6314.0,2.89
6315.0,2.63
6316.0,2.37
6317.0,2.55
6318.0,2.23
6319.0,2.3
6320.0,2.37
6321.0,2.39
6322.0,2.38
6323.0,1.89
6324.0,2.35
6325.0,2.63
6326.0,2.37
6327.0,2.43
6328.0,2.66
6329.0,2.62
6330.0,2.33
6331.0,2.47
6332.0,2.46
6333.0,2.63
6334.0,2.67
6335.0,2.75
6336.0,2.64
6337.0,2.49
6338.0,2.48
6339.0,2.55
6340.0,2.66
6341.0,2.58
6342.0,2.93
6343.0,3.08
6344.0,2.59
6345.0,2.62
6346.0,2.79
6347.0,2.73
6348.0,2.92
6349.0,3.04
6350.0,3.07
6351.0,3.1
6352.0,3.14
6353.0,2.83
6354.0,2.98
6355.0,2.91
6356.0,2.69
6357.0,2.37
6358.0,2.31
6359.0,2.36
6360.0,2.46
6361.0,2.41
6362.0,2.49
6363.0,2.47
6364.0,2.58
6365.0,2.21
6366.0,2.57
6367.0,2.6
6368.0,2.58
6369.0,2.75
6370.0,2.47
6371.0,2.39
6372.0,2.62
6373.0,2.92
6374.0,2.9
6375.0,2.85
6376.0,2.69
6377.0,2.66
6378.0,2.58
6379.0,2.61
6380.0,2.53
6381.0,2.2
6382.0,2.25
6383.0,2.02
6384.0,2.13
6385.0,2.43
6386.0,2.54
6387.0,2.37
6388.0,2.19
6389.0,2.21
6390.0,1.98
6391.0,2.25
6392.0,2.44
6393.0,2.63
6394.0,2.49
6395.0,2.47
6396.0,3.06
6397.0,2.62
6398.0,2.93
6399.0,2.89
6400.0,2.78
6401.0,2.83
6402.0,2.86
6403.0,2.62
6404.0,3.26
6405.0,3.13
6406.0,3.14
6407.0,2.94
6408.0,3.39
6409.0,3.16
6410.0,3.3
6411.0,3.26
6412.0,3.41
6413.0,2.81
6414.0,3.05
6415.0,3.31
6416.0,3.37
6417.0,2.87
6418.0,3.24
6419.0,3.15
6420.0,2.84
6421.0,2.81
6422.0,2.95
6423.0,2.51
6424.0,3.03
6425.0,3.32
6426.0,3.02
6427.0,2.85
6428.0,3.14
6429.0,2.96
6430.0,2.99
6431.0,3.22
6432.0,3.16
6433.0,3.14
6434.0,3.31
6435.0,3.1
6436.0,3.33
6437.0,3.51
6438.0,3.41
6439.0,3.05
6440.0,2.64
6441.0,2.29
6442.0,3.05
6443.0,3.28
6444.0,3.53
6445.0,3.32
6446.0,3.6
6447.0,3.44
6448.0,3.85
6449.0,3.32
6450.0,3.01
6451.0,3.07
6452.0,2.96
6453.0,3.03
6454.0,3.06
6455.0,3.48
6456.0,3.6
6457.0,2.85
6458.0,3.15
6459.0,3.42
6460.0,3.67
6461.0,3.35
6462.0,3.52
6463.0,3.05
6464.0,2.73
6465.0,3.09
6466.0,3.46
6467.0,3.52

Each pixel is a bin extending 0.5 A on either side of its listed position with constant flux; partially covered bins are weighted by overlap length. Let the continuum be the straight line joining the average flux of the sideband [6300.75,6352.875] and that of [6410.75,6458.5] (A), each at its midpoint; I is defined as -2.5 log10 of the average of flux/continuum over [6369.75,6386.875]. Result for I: 0.12 mag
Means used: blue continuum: 2.51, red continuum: 3.14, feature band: 2.51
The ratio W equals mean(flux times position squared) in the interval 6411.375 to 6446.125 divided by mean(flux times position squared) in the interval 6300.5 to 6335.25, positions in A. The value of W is 1.4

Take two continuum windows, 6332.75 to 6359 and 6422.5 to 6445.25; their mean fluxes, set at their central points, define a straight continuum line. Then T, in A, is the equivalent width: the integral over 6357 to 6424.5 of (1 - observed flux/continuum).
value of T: 5.2 A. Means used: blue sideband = 2.75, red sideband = 3.09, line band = 2.7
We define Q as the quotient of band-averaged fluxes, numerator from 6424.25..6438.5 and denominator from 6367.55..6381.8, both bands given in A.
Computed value 1.21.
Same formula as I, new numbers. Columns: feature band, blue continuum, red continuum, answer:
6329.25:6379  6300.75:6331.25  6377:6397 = -0.124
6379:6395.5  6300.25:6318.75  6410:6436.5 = 0.214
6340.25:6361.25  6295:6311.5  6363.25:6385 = -0.157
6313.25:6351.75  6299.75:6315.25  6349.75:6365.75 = -0.061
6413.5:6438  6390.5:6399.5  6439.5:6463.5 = -0.048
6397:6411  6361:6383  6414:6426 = -0.050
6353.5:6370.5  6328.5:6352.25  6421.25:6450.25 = 0.111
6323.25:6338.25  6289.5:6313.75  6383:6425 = -0.110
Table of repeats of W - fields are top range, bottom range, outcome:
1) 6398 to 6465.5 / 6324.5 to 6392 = 1.24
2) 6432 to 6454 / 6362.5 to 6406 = 1.26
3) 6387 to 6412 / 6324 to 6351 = 1.07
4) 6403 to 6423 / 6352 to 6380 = 1.20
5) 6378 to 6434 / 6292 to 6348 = 1.22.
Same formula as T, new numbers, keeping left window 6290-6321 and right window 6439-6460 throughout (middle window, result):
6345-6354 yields -1.6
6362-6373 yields 0.3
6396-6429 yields -1.0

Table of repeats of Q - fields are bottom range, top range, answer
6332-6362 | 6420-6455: 1.15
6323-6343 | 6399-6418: 1.20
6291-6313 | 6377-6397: 1.16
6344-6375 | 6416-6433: 1.13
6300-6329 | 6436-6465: 1.38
